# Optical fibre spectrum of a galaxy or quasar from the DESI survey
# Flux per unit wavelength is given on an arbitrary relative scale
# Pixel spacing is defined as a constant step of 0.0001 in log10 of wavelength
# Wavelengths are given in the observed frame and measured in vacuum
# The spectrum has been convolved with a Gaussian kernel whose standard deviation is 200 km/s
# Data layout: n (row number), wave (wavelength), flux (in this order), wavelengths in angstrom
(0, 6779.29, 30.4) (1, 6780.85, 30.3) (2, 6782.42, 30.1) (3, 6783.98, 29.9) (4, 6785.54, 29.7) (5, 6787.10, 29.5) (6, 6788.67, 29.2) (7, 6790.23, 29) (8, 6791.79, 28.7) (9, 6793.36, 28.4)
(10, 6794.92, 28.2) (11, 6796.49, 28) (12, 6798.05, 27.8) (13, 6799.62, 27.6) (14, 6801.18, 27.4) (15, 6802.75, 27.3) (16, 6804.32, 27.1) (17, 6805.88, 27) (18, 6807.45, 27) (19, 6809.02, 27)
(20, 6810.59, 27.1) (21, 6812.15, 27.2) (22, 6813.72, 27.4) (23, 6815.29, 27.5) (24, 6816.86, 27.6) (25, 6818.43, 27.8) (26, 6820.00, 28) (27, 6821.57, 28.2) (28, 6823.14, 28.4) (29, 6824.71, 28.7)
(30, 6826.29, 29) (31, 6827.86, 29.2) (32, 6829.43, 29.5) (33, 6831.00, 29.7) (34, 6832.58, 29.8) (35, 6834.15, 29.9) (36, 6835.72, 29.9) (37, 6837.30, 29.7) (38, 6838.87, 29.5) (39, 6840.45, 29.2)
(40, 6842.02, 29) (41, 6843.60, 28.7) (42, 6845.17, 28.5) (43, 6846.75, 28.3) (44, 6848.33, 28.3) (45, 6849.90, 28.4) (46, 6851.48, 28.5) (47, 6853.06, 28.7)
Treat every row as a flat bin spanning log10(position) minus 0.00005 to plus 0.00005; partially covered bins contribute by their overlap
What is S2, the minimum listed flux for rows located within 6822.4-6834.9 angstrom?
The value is 28.4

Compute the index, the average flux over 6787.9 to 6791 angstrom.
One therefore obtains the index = 29.1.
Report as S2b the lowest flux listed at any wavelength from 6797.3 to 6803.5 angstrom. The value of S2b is 27.3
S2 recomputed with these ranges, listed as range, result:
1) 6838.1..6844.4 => 28.7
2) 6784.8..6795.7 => 28.2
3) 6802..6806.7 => 27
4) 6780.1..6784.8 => 29.9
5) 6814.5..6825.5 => 27.5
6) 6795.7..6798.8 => 27.8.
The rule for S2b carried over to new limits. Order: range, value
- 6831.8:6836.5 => 29.8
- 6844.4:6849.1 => 28.3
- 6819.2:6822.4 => 28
